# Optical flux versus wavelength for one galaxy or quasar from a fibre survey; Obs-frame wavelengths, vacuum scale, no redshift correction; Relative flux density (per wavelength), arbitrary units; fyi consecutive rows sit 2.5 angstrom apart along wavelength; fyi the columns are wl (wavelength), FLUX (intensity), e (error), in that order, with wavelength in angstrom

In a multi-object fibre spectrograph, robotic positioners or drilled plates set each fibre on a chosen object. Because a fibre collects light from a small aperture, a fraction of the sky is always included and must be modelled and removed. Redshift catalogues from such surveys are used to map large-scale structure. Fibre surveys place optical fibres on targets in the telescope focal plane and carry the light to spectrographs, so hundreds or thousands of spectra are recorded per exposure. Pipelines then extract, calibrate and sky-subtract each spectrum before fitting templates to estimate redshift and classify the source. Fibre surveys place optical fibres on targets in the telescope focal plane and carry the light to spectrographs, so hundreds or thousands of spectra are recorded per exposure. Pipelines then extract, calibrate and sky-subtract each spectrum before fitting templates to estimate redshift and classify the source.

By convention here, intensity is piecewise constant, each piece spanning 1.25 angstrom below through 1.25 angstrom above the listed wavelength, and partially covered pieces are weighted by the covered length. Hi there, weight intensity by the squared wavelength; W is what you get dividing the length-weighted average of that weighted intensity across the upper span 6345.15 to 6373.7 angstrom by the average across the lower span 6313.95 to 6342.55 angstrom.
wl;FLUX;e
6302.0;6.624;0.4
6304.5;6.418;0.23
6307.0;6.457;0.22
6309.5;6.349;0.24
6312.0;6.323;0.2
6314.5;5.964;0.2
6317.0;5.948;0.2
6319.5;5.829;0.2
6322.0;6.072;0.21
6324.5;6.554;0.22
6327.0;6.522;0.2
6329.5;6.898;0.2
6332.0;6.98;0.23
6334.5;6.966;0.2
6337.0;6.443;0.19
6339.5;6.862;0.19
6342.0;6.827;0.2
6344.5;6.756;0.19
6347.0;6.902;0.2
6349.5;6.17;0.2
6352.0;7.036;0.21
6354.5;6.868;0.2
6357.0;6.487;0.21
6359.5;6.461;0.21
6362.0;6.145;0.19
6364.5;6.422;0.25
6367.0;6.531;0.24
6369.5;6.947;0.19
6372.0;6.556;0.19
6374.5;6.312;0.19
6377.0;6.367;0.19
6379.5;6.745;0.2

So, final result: 1.0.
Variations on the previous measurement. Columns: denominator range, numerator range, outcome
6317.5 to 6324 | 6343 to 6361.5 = 1.12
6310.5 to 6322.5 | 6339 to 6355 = 1.13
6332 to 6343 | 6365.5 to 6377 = 0.98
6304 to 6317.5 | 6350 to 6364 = 1.07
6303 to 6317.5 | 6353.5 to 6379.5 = 1.06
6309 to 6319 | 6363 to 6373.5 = 1.10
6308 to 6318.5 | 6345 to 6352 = 1.09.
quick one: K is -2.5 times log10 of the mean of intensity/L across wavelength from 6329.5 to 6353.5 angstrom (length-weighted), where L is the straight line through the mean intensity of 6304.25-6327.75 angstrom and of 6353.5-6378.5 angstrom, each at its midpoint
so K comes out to -0.067 mag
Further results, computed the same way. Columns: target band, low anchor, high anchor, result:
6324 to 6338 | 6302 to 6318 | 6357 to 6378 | -0.07 mag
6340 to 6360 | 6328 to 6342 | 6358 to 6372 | -0.01 mag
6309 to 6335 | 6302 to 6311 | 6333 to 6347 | 0.04 mag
